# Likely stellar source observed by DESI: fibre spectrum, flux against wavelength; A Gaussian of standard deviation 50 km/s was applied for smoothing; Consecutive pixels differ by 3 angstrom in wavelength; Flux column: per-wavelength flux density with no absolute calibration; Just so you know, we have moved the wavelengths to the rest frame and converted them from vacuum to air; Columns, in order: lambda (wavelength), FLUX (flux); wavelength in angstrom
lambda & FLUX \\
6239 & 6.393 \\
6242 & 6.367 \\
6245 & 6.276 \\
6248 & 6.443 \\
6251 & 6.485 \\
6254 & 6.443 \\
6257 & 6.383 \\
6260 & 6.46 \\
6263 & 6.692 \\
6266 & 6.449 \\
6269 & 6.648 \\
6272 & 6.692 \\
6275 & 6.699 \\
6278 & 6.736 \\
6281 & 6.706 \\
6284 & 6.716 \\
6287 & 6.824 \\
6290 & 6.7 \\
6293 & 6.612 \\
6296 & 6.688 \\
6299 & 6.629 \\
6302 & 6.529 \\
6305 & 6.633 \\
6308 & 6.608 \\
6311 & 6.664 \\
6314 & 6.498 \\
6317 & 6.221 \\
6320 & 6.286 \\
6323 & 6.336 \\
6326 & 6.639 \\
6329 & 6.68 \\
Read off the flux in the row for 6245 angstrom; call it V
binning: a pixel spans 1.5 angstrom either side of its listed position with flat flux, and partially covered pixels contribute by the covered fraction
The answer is 6.276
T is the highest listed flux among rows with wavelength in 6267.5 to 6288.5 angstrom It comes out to 6.824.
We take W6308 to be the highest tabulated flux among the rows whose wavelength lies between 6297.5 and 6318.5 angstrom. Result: 6.664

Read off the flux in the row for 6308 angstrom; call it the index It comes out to 6.608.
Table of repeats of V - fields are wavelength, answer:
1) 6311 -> 6.664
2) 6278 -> 6.736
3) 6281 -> 6.706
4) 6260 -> 6.46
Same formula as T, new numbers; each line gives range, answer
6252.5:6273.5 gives 6.692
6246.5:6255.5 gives 6.485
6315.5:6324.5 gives 6.336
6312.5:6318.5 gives 6.498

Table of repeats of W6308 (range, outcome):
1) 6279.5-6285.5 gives 6.716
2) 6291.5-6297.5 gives 6.688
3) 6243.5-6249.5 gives 6.443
